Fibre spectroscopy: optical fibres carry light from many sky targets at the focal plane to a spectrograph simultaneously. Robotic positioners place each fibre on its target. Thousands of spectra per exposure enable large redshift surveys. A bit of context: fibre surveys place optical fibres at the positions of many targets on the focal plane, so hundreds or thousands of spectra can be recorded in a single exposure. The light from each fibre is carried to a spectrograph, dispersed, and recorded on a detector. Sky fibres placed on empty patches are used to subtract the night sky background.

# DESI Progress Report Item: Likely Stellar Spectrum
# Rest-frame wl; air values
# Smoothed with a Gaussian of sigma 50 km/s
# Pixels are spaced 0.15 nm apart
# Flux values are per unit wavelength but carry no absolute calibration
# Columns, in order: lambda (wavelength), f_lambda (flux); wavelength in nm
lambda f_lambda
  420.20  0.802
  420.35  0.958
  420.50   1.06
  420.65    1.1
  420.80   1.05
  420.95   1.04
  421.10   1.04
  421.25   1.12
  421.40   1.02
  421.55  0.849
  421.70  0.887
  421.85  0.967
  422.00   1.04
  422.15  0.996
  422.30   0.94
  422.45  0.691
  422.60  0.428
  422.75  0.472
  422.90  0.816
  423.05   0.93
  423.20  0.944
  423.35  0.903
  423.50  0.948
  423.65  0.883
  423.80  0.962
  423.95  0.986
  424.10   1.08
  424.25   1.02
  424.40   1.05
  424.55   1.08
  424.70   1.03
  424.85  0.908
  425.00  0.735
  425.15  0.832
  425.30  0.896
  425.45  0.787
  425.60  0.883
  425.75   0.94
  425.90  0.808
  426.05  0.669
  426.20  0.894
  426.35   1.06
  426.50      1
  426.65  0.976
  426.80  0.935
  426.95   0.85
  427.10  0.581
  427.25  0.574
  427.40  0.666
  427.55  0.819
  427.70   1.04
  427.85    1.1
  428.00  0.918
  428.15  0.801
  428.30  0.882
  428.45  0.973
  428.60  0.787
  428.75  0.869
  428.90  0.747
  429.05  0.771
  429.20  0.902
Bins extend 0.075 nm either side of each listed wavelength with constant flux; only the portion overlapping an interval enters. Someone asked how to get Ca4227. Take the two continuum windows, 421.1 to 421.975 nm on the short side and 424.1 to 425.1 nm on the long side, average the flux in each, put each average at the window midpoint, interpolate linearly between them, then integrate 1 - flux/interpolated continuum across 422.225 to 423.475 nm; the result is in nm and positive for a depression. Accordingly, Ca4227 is 0.26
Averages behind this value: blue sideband 0.979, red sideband 0.975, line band 0.773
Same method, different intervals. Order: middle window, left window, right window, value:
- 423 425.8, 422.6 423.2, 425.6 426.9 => -0.46 nm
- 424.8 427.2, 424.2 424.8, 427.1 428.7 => 0.24 nm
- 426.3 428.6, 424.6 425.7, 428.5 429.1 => -0.12 nm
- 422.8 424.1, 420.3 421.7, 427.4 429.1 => 0.06 nm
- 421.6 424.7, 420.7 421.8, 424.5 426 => 0.13 nm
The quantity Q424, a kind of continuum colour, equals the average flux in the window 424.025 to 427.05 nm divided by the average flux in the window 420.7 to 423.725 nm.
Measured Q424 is 1.0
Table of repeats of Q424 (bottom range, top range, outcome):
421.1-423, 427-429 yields 0.96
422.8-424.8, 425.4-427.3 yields 0.88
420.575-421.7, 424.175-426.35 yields 0.88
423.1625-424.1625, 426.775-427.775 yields 0.81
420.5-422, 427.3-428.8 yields 0.87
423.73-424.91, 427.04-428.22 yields 0.80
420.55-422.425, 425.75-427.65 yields 0.83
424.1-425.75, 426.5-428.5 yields 0.92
